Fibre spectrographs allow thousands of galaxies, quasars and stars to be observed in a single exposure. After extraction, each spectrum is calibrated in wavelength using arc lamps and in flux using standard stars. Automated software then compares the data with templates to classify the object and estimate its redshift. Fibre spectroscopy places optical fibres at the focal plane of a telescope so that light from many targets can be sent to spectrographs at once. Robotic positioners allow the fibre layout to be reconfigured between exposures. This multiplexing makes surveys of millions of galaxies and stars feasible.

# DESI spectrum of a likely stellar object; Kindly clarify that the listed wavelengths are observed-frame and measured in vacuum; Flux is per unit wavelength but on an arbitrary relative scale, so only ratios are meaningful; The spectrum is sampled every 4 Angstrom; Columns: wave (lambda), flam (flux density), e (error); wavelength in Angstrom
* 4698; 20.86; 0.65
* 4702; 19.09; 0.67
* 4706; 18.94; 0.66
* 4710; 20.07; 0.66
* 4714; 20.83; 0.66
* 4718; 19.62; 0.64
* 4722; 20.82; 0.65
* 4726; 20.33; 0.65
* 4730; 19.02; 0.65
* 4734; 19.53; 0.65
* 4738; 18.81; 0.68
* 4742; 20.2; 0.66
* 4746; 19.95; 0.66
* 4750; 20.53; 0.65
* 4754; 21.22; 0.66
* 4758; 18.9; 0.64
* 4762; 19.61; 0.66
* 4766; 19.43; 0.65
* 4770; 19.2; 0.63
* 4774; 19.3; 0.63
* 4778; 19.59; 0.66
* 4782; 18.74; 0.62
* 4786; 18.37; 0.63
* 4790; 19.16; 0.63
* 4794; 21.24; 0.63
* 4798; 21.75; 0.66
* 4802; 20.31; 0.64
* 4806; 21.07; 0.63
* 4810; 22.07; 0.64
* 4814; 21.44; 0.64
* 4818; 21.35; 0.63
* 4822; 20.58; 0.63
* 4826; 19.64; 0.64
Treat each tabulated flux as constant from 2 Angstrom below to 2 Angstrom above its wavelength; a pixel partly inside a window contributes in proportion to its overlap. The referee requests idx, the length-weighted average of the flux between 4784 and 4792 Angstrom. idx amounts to 18.8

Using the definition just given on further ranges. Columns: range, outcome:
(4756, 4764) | 19.3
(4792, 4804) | 21.1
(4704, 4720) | 19.9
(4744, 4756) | 20.6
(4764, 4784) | 19.3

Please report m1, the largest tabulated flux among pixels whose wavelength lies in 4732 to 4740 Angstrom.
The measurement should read 19.53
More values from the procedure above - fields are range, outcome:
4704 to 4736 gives 20.83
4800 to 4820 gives 22.07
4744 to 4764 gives 21.22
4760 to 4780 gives 19.61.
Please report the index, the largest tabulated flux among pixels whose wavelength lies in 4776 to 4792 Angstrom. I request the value 19.59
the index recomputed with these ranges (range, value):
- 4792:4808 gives 21.75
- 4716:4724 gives 20.82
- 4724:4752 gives 20.53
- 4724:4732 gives 20.33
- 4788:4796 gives 21.24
